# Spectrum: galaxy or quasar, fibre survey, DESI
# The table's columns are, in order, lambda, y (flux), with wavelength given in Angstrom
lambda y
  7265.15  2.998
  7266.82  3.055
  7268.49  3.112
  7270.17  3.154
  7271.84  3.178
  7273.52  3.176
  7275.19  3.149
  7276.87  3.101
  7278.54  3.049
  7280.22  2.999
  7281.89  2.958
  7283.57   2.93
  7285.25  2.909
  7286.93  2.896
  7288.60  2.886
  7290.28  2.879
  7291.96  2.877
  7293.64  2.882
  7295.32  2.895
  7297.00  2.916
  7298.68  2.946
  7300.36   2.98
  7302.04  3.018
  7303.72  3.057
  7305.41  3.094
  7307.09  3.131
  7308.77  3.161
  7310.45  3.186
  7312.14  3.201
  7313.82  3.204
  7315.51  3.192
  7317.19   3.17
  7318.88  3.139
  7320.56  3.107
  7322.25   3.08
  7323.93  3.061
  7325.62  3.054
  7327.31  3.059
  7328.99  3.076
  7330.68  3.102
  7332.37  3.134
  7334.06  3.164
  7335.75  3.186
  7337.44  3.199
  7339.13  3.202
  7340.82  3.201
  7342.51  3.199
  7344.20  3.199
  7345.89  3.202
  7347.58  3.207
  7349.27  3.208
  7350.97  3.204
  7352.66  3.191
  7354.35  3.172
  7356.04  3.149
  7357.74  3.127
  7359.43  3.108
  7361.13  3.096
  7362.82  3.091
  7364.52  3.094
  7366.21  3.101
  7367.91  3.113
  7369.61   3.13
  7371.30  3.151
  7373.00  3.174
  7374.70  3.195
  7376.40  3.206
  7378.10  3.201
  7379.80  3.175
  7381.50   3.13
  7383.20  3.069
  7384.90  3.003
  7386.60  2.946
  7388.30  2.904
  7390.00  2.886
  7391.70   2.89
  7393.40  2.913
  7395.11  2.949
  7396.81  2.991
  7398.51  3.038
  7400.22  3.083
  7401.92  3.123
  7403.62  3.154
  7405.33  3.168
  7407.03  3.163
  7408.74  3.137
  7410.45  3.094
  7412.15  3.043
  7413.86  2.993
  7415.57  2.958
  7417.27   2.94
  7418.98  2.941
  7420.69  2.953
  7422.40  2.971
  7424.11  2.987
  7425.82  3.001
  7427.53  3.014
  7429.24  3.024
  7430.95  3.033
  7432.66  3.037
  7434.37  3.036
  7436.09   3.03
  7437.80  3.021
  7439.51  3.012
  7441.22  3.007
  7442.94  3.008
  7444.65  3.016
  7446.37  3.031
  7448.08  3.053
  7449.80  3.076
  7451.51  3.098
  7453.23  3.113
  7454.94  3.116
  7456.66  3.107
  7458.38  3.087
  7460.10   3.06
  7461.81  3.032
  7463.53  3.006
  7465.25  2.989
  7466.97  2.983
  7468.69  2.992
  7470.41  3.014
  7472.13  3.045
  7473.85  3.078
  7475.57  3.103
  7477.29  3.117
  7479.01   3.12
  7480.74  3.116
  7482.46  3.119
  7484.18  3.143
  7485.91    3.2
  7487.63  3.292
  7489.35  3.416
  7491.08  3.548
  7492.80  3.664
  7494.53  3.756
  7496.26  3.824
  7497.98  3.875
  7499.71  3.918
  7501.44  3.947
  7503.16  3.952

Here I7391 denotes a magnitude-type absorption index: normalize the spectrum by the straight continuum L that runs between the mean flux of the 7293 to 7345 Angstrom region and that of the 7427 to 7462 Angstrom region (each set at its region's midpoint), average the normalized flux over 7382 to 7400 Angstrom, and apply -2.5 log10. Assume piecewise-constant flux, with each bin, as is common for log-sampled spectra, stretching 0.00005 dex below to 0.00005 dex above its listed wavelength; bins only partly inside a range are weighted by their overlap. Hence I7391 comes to 0.04 mag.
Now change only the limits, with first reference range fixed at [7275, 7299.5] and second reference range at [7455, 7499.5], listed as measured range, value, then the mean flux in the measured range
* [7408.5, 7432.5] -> 0.05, 3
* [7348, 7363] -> -0.04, 3.15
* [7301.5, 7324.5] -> -0.05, 3.13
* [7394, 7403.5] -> 0.03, 3.04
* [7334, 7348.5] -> -0.06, 3.2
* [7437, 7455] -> 0.05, 3.05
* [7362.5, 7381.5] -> -0.03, 3.15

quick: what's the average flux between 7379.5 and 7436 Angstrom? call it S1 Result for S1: 3.02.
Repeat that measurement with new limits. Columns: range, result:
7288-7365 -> 3.1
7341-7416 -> 3.1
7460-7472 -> 3.01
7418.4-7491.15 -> 3.07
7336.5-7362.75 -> 3.18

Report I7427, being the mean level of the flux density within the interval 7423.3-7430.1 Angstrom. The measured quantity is 3.01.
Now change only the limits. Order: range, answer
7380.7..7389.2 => 3.01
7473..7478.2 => 3.1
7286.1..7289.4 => 2.9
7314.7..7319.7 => 3.17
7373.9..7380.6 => 3.19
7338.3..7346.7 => 3.2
